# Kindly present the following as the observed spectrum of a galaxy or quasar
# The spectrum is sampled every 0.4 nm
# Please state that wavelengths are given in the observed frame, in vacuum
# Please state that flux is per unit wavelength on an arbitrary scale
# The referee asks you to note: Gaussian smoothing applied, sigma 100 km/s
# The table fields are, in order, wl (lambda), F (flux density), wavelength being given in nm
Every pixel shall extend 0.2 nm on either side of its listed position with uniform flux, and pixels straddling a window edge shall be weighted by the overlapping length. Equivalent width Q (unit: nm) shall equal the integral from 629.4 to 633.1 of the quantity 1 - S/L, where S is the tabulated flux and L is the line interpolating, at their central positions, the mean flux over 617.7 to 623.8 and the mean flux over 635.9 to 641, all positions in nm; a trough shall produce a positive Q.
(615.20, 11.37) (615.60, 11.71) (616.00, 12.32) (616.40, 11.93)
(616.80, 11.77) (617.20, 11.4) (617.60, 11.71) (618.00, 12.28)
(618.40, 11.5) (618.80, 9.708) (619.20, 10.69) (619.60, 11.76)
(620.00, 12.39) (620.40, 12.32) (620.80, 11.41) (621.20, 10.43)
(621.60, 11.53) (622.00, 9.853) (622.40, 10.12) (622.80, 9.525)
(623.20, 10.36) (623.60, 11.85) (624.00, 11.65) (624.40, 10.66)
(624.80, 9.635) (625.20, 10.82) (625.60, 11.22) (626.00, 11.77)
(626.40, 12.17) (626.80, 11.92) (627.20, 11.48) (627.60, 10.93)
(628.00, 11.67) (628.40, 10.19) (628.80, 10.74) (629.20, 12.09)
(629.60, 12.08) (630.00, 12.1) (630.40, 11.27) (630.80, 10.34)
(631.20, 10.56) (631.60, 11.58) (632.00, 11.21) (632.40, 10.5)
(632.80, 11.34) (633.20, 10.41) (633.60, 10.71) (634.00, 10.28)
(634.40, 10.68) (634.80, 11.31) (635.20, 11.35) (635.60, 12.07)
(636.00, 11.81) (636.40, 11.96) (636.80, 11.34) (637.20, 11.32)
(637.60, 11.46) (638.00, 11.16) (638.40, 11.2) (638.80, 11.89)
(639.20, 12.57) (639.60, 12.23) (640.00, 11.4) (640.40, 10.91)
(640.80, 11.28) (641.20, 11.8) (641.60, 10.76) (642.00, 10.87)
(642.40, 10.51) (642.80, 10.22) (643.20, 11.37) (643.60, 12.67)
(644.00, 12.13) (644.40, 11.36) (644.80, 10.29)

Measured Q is 0.05 nm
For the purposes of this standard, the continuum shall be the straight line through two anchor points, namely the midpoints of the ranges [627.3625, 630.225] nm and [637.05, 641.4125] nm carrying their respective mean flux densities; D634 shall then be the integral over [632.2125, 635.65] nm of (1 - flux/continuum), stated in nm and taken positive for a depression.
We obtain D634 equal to 0.17 nm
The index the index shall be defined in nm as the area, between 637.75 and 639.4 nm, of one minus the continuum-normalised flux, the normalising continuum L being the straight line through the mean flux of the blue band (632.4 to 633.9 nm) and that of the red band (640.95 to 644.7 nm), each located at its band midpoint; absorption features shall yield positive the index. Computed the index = -0.098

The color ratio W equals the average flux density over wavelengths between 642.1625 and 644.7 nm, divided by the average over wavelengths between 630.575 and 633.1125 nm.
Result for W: 1.04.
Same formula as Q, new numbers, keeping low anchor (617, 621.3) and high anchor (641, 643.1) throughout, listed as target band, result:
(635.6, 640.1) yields -0.298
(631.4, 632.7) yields 0.000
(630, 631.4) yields 0.029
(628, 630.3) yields -0.055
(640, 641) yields -0.024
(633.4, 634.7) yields 0.052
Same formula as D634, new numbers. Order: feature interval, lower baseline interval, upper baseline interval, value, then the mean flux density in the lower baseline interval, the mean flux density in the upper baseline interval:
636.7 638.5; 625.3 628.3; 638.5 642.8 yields 0.02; 11.5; 11.4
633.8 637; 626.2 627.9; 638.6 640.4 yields 0.12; 11.6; 11.9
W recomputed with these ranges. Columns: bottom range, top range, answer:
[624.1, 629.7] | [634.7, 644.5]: 1.02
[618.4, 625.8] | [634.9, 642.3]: 1.06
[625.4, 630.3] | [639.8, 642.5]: 0.96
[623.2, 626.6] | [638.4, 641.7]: 1.04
